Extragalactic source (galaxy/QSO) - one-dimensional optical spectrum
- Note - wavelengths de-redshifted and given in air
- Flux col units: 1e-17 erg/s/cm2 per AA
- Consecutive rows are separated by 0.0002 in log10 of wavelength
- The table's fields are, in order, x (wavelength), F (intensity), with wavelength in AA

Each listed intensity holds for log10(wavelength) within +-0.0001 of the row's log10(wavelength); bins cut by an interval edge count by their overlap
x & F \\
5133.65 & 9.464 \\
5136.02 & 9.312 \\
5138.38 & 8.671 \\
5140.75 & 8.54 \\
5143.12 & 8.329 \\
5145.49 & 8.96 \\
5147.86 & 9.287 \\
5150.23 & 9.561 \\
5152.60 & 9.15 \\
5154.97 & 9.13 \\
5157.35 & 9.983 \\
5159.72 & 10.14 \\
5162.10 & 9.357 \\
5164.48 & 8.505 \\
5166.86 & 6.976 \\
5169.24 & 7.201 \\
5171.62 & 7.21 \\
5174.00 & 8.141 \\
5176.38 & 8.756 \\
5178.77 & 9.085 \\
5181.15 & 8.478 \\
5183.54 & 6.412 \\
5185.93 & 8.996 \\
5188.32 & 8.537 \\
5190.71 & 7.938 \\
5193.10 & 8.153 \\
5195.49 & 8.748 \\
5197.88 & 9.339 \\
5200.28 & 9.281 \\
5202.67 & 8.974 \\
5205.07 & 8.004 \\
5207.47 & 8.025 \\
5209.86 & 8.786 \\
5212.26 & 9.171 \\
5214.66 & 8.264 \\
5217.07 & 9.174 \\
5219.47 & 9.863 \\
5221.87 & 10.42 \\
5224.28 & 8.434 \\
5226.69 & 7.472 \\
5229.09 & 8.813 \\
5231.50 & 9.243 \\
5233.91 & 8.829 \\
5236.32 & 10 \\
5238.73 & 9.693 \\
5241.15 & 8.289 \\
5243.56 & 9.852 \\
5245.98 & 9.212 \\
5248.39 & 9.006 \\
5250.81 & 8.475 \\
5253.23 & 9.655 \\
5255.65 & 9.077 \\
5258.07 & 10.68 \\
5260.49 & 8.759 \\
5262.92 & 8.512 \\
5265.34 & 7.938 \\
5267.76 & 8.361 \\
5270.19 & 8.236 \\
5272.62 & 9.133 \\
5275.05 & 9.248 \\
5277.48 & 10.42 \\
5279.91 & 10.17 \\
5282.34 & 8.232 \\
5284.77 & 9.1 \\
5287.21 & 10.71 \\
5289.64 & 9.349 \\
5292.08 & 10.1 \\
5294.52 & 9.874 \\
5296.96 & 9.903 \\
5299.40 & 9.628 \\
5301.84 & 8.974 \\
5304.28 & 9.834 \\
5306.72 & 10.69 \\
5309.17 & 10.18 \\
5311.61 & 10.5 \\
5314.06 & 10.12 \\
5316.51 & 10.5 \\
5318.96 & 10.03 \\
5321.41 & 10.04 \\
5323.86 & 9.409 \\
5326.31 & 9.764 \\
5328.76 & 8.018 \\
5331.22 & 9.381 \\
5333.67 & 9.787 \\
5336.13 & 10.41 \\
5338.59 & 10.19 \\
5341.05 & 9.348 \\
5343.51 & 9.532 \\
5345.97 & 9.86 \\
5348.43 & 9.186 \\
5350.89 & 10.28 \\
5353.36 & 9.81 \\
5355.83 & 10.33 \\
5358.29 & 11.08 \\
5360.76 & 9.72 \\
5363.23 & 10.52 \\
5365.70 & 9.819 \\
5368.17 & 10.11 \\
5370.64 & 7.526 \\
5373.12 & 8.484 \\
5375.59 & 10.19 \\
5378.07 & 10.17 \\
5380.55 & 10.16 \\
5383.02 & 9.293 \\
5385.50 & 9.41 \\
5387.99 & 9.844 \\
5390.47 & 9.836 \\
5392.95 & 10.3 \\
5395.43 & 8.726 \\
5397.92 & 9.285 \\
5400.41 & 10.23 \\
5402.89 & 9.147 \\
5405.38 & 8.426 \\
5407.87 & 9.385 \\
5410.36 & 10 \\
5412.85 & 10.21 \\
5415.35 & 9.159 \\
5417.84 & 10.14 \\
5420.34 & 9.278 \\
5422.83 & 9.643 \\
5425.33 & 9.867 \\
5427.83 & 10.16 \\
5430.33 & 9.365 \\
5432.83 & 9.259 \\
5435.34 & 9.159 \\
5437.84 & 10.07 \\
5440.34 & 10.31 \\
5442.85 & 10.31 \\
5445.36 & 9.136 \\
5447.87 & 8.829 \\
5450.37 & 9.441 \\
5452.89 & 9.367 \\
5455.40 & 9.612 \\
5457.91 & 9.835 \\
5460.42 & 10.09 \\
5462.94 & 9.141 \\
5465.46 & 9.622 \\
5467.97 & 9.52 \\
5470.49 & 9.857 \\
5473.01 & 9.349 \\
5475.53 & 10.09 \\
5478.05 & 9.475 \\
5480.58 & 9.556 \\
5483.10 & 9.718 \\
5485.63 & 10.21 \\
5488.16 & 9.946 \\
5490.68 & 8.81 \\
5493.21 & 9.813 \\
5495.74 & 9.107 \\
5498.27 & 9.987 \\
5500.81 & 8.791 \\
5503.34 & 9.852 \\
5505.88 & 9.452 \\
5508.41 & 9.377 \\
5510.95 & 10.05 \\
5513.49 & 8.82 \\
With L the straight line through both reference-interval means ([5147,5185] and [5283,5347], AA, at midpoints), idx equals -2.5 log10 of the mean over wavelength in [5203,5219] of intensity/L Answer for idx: 0.037 mag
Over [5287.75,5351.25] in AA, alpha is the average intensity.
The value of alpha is 9.81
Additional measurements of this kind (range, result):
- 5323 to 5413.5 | 9.65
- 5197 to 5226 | 8.95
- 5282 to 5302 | 9.63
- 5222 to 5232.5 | 8.67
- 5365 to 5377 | 9.21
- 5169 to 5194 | 8.12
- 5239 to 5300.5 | 9.28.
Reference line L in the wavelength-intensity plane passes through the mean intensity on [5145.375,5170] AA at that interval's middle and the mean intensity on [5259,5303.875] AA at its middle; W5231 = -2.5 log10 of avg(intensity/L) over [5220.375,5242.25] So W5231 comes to 0.01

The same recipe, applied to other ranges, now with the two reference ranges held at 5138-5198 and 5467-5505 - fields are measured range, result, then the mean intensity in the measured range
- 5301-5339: -0.091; 9.87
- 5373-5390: -0.053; 9.73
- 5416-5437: -0.022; 9.61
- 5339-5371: -0.076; 9.85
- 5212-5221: -0.051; 9.16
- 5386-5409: -0.017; 9.46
